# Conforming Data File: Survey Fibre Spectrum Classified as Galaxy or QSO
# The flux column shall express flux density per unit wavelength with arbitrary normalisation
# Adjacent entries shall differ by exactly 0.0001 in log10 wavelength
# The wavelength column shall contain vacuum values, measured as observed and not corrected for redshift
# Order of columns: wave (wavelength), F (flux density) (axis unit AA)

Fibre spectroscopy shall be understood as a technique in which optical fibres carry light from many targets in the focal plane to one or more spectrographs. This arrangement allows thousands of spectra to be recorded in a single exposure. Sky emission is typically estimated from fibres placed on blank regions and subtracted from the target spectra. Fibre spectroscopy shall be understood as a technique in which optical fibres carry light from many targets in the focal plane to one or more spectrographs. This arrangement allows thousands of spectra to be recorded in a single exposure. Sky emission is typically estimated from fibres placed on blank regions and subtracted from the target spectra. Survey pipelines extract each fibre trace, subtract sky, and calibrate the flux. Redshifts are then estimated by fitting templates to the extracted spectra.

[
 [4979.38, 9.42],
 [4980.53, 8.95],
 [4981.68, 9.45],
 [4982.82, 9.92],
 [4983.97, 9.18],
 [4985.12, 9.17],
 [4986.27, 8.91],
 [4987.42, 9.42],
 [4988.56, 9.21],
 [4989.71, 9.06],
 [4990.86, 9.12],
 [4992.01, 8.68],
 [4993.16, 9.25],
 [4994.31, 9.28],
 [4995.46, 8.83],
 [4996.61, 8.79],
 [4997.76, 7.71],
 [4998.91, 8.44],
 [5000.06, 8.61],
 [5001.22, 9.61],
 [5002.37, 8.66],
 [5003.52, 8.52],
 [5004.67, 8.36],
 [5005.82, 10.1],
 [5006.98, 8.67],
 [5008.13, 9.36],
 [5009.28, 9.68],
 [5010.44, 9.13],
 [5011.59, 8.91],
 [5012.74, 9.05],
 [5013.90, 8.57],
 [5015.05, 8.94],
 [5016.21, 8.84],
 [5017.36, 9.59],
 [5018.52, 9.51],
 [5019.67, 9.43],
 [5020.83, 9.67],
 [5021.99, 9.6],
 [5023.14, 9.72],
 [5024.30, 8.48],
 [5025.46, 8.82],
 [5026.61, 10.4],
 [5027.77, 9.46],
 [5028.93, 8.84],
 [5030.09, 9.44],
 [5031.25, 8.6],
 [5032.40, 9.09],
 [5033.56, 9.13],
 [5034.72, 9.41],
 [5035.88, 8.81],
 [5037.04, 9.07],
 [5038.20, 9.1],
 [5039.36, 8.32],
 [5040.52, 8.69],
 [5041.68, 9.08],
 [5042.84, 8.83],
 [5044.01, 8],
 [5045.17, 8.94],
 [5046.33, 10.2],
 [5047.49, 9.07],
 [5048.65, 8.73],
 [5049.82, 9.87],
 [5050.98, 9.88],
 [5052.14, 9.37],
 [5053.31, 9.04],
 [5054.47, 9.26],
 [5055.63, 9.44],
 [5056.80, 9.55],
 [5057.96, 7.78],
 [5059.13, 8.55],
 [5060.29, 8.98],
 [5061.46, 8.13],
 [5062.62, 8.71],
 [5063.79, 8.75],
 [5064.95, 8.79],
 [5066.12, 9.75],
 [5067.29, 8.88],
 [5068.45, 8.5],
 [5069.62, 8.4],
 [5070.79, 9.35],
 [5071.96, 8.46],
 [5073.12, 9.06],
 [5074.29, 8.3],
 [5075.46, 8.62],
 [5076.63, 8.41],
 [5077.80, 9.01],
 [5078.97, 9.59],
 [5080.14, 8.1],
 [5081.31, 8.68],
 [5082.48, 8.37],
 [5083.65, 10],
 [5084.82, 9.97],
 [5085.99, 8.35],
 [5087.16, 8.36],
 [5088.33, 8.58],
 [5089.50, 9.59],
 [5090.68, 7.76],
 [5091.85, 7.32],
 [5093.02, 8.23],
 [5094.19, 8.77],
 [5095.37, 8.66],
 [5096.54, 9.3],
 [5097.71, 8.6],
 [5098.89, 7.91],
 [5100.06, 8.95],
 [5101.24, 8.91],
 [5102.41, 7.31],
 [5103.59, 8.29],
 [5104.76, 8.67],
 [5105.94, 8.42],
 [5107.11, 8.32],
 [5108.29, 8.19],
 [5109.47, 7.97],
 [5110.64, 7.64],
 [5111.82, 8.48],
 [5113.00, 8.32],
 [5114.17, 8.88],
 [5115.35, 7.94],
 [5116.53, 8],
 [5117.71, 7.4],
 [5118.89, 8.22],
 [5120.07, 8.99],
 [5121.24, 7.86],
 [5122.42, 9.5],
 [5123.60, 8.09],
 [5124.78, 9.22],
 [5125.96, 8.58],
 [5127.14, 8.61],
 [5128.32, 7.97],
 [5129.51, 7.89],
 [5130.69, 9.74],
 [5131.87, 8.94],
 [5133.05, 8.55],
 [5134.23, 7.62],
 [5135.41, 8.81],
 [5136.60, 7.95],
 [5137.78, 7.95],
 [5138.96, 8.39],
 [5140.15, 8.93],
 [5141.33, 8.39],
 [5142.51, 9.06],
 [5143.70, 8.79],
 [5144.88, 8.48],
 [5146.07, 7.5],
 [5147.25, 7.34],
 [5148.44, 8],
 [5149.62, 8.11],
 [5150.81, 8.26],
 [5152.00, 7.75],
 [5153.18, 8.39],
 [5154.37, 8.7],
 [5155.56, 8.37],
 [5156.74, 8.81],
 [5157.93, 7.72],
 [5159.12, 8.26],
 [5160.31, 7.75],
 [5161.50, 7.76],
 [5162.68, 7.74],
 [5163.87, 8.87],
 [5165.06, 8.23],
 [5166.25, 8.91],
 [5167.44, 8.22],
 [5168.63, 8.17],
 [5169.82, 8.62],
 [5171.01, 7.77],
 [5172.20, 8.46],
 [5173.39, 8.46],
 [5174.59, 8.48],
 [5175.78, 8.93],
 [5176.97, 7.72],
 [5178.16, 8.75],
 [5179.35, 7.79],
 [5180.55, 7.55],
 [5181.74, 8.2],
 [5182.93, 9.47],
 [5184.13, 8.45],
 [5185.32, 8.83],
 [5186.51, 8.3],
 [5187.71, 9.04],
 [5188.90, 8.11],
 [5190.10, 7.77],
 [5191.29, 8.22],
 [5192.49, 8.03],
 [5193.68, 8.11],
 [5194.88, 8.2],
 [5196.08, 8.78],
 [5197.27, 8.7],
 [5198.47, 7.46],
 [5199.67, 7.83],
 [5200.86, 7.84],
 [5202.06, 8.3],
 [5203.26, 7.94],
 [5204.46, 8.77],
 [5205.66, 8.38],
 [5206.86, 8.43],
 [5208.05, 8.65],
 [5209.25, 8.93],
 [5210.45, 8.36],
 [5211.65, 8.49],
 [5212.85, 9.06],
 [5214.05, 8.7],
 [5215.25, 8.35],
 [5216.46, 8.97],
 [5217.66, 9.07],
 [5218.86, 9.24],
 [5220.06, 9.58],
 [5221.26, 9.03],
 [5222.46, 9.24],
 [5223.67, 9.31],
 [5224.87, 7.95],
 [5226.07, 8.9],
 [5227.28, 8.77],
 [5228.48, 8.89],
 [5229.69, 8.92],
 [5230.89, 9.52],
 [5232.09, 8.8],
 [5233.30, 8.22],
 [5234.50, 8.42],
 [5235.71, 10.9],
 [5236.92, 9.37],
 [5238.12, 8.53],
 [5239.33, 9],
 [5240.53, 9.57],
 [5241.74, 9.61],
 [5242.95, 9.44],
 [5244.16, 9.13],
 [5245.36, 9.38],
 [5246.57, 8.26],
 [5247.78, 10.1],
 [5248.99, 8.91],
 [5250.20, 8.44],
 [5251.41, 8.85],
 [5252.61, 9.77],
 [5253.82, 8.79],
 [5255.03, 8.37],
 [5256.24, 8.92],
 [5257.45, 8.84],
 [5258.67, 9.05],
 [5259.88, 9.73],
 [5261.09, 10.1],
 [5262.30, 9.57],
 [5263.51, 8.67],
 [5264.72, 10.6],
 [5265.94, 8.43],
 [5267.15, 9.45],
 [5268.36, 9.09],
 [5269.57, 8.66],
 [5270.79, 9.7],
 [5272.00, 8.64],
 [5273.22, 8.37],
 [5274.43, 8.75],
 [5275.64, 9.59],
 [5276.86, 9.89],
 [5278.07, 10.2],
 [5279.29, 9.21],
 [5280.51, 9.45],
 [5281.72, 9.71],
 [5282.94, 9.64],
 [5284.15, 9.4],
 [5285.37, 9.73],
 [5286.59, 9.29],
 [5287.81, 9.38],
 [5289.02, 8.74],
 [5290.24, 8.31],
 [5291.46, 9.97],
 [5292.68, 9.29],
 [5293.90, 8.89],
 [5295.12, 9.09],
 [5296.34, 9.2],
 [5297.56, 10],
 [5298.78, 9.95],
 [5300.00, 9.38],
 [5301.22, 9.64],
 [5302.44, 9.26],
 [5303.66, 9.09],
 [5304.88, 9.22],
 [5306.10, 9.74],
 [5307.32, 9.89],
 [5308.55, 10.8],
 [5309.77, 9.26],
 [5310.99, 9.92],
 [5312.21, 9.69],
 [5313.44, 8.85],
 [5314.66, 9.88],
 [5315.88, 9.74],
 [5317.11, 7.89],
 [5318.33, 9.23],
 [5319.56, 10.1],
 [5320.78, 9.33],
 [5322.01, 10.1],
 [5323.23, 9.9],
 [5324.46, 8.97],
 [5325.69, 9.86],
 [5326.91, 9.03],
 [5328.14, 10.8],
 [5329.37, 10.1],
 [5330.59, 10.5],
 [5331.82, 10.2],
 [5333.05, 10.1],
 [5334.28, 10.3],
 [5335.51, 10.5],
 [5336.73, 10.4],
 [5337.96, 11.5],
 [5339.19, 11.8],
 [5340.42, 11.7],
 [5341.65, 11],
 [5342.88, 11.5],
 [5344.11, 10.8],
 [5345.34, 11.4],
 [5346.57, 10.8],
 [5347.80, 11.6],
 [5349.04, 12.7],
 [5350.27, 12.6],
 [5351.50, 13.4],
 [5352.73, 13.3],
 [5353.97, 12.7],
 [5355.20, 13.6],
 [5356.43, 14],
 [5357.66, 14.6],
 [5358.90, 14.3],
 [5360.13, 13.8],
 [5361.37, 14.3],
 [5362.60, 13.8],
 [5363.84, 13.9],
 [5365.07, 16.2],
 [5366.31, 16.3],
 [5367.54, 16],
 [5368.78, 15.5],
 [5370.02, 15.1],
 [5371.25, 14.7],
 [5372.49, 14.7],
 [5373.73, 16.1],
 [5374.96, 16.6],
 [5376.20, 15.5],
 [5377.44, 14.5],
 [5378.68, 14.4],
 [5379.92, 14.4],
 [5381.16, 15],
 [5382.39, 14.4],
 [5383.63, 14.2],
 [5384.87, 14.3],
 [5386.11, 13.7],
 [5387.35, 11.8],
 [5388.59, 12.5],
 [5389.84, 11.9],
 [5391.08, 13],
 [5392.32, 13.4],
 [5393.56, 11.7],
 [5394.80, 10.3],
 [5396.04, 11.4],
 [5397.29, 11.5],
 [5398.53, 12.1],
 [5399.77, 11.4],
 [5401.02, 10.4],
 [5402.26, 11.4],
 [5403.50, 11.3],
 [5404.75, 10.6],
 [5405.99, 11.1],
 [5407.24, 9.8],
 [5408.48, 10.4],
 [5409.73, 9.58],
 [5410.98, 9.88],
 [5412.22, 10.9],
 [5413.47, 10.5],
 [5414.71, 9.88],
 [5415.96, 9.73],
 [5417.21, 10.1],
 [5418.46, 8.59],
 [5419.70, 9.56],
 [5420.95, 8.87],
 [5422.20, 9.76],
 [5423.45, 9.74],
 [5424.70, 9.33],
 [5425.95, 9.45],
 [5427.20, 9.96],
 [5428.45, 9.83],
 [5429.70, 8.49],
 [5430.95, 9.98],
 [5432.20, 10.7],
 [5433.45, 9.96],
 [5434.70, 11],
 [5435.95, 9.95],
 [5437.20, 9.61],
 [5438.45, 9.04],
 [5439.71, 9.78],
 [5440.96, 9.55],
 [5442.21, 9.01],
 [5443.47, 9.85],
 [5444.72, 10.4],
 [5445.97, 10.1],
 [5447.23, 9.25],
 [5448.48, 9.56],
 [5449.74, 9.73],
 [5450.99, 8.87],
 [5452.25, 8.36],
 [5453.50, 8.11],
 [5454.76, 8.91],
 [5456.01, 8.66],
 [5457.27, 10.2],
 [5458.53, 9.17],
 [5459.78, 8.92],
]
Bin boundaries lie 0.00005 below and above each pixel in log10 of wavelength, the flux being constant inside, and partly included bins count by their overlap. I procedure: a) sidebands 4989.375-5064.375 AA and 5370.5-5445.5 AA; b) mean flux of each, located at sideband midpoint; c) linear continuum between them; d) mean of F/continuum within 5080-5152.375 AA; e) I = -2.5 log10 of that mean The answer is 0.14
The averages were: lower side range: 9.04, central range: 8.42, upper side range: 11.4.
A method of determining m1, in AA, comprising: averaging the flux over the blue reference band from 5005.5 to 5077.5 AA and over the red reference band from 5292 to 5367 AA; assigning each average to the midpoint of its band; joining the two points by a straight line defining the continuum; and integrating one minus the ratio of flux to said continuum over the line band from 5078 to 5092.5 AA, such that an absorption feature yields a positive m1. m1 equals 0.9 AA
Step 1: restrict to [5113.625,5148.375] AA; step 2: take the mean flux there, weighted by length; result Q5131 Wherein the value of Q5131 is 8.39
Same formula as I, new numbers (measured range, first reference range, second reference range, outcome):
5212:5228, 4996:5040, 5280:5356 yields 0.105 mag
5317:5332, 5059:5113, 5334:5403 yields 0.265 mag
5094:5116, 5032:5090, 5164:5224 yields 0.051 mag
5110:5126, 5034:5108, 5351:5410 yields 0.137 mag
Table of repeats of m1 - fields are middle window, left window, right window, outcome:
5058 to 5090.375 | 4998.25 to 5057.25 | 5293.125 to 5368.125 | 2.2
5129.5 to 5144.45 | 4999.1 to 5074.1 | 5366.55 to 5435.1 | 1.9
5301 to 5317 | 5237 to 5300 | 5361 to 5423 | 1.2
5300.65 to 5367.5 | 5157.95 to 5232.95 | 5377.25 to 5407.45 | 0.4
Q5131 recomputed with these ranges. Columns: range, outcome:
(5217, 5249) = 9.12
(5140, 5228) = 8.42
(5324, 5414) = 12.5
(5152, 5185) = 8.31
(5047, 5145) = 8.63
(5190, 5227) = 8.55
